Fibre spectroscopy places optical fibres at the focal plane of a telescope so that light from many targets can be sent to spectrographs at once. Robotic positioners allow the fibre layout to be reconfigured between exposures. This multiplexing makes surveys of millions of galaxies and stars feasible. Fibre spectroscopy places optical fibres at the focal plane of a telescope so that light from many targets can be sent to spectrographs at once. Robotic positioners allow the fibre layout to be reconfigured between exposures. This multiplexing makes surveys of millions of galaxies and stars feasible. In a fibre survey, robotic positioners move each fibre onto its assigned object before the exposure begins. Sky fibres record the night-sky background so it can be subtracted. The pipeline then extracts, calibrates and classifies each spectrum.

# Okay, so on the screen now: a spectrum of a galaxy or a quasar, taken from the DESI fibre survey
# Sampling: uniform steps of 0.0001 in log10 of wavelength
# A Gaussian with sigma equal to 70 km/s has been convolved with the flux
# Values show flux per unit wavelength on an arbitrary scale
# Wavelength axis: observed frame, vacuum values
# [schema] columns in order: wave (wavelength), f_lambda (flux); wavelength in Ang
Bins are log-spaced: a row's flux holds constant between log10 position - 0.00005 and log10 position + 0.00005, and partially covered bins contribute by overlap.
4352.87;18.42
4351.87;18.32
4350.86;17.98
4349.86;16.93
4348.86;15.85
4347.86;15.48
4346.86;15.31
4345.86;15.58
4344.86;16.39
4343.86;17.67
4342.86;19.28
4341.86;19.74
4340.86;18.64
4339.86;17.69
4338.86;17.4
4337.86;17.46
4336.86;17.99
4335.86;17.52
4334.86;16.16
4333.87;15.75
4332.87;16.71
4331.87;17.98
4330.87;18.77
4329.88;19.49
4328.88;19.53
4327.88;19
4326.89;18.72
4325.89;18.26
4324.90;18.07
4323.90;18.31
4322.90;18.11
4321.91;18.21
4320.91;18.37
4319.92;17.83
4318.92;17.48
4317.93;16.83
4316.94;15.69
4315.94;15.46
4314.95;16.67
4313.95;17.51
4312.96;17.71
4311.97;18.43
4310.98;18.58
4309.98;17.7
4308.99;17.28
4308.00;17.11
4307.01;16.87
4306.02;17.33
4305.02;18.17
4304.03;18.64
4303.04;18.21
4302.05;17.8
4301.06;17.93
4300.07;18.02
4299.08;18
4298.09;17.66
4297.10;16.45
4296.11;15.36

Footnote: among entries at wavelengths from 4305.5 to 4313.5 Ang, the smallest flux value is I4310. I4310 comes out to 16.87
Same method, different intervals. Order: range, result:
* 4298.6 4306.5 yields 17.33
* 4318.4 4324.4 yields 17.48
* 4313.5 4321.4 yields 15.46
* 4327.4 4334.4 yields 15.75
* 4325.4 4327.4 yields 18.26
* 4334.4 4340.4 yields 16.16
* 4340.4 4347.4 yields 15.31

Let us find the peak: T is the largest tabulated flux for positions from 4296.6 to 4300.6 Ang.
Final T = 18.02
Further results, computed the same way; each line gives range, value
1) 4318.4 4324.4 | 18.37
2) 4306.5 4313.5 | 18.58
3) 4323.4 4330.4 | 19.53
